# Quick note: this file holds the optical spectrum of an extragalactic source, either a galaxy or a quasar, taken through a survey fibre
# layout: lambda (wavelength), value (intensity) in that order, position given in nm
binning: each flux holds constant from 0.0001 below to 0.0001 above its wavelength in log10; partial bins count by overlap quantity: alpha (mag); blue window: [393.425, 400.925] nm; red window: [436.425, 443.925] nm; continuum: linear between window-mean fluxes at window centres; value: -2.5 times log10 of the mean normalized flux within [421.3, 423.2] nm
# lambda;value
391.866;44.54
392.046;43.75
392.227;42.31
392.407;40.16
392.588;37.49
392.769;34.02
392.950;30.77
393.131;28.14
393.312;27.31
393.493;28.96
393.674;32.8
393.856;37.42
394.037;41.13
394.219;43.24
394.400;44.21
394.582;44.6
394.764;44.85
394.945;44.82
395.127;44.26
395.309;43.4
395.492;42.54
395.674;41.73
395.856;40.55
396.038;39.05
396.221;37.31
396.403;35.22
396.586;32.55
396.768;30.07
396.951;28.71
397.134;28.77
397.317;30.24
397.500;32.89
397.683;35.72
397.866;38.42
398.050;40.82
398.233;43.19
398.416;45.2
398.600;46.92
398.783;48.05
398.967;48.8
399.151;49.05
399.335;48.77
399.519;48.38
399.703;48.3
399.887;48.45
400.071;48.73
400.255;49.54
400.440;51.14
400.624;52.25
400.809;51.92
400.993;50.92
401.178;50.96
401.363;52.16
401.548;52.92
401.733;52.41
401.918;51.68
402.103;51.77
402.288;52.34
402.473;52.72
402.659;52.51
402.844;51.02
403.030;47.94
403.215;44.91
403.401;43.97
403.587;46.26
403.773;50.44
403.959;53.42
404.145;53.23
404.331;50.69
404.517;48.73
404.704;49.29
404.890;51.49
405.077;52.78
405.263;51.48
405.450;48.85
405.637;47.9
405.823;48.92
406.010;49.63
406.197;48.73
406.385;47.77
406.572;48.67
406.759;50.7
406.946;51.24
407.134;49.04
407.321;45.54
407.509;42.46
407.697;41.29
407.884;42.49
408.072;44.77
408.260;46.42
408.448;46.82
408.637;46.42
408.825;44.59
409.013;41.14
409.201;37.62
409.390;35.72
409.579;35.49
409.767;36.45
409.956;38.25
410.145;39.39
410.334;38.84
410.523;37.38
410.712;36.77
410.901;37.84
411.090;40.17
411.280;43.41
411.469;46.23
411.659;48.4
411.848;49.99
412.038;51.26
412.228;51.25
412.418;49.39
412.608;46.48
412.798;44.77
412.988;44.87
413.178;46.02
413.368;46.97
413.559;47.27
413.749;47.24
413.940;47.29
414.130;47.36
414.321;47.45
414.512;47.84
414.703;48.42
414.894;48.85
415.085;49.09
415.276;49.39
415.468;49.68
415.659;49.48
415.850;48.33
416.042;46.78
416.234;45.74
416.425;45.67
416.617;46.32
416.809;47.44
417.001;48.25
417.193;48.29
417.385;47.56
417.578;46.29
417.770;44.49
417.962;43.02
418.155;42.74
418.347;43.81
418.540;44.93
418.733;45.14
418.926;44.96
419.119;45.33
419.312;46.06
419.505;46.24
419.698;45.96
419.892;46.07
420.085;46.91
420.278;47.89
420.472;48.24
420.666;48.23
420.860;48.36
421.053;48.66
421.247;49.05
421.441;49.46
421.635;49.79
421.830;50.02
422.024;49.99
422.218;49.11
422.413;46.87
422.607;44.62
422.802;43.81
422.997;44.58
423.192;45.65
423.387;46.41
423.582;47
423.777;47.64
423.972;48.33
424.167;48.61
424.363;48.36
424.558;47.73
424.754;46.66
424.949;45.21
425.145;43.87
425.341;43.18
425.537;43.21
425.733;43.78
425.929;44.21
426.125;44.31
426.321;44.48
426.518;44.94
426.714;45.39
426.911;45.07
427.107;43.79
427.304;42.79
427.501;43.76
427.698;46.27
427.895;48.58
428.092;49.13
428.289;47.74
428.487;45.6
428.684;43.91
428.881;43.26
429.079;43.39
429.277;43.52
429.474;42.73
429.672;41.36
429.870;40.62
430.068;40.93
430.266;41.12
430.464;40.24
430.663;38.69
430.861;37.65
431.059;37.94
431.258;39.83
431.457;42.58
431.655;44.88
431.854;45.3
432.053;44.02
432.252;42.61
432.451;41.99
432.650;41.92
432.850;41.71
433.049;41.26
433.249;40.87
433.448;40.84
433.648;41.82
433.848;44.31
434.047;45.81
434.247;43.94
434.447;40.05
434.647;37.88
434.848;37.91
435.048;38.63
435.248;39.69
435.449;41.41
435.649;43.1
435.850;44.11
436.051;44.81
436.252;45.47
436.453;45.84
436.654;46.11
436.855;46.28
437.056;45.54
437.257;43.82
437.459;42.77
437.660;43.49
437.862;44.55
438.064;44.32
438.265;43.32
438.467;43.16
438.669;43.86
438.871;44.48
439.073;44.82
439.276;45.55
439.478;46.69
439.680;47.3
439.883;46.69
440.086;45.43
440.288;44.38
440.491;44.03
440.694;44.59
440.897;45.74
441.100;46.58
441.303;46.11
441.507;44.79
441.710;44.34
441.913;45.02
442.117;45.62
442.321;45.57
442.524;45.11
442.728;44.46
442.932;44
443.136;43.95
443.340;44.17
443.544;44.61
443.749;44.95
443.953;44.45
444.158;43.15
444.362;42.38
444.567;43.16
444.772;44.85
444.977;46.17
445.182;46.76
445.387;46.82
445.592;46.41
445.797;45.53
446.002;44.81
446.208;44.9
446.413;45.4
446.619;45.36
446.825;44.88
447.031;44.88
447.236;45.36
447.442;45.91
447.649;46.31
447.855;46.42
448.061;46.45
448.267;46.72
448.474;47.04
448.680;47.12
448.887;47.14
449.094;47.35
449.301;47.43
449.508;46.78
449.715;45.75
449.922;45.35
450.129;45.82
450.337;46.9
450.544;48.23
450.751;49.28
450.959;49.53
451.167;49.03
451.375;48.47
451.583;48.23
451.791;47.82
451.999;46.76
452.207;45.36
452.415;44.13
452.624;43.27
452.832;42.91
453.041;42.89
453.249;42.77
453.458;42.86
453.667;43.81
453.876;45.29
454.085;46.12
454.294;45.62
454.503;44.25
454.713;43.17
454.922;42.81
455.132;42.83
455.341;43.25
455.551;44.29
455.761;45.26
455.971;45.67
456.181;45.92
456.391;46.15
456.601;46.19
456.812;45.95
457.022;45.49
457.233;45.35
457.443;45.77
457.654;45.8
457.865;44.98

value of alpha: -0.09 mag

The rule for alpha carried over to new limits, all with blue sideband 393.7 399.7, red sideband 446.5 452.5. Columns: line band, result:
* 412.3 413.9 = -0.10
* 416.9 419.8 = -0.06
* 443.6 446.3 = 0.03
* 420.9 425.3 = -0.09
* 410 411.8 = 0.03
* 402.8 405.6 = -0.19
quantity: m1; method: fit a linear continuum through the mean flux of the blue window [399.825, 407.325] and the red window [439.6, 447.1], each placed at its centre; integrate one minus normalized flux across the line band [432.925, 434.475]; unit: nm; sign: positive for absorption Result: 0.13 nm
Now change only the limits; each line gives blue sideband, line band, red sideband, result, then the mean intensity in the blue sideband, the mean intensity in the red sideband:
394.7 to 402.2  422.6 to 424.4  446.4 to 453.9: -0.06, 44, 46.1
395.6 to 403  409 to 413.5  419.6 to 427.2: 0.29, 44.9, 46.5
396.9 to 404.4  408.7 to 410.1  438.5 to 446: 0.24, 47.1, 45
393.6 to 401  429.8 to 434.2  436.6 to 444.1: 0.26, 42.3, 44.9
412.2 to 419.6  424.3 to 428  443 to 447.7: 0.09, 46.8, 45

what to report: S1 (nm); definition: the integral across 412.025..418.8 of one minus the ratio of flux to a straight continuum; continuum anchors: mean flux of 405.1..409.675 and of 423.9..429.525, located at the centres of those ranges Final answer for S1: -0.23 nm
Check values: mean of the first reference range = 45.7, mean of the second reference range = 45.2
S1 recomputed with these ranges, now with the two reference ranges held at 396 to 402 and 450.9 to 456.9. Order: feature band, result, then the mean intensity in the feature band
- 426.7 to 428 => -0.01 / 45.1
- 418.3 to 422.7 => -0.28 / 47.2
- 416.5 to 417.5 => -0.07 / 47.5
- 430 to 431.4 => 0.16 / 39.5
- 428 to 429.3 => -0.02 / 45.3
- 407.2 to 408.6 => -0.01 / 44.4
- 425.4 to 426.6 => 0.01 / 44.1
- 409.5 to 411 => 0.23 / 37.6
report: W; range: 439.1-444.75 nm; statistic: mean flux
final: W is 44.9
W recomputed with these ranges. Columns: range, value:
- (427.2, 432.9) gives 42.9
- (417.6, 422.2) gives 46.8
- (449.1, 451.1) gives 47.3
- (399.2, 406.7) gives 50.1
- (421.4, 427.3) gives 46.1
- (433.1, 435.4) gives 41.1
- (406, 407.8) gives 47.4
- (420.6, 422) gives 49.2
